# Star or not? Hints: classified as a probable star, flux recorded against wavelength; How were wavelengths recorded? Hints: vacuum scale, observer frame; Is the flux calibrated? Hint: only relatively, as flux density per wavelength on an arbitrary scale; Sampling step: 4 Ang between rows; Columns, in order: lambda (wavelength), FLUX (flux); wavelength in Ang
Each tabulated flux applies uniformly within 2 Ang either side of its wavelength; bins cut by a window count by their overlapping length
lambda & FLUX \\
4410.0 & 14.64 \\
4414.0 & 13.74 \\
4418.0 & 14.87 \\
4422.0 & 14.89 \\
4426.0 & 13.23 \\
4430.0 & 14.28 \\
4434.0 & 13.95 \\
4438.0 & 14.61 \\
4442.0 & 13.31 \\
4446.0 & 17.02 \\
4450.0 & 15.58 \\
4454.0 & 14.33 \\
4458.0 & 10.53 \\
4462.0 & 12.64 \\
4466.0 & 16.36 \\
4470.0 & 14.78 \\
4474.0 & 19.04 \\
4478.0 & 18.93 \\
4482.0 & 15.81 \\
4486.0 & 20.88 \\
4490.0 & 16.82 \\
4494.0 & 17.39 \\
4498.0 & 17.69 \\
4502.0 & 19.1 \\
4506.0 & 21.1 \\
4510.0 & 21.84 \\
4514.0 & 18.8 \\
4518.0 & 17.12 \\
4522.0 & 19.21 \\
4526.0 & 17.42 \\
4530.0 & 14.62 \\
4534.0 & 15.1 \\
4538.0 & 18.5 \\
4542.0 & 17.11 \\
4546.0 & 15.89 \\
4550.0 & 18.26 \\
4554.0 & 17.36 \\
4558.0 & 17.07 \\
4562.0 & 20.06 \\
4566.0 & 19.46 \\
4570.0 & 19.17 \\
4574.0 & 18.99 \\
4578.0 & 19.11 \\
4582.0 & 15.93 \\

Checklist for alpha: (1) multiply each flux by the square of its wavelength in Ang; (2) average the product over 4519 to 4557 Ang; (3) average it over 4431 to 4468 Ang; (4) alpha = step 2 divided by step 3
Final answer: 1.24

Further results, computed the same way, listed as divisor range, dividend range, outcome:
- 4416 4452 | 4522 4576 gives 1.27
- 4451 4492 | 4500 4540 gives 1.17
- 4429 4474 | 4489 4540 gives 1.28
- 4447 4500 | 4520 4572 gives 1.12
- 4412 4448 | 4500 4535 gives 1.32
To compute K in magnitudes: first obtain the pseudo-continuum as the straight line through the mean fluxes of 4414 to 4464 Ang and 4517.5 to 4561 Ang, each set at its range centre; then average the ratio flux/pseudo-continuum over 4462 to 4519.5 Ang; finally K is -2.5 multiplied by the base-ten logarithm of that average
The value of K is -0.155 mag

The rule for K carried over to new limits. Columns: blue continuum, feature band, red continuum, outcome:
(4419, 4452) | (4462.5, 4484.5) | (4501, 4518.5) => 0.03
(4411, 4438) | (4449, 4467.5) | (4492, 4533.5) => 0.15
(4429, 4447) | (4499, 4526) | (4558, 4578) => -0.13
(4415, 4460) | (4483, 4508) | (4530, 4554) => -0.19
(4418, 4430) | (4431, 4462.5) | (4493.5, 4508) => 0.11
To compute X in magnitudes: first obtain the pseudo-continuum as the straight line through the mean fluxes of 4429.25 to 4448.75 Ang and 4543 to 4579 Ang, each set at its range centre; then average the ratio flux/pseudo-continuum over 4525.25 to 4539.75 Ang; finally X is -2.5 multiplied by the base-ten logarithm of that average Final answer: 0.08 mag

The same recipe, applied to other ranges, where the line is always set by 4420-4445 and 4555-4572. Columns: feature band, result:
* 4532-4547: 0.08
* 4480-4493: -0.11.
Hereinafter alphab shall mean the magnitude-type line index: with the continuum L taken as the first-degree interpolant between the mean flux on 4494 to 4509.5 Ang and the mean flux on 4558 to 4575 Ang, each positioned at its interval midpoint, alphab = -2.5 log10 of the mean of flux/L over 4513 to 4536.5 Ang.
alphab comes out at 0.14 mag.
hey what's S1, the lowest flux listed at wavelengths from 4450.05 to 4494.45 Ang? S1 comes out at 10.53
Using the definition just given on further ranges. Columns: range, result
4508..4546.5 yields 14.62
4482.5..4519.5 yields 16.82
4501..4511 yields 19.1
